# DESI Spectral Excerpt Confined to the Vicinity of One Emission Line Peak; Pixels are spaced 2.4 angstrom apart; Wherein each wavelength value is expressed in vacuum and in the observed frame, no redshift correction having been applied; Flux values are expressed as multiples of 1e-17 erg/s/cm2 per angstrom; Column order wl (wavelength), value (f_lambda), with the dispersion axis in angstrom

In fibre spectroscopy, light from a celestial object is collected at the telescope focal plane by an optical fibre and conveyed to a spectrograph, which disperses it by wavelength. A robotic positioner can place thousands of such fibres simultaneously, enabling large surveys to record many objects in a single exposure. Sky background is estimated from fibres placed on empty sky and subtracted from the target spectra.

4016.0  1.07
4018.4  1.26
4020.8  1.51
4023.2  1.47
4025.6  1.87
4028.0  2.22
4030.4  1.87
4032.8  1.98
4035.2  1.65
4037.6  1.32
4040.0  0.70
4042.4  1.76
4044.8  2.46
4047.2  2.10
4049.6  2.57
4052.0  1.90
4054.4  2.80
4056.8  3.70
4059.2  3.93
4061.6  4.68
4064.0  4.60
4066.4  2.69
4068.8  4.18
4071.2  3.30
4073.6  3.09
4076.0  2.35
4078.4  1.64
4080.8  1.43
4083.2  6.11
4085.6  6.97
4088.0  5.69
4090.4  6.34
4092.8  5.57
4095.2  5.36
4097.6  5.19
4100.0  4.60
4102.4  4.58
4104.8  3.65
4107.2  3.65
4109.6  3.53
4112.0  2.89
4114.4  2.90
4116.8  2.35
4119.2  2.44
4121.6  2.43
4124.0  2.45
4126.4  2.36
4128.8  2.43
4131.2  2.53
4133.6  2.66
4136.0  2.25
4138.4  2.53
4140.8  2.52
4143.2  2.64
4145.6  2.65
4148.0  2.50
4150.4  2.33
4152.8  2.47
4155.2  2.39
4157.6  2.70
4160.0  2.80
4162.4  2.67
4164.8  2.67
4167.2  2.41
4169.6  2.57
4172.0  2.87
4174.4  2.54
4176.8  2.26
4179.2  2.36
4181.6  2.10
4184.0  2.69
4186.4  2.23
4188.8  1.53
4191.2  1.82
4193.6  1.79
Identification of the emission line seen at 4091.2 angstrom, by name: Lyman alpha 1216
